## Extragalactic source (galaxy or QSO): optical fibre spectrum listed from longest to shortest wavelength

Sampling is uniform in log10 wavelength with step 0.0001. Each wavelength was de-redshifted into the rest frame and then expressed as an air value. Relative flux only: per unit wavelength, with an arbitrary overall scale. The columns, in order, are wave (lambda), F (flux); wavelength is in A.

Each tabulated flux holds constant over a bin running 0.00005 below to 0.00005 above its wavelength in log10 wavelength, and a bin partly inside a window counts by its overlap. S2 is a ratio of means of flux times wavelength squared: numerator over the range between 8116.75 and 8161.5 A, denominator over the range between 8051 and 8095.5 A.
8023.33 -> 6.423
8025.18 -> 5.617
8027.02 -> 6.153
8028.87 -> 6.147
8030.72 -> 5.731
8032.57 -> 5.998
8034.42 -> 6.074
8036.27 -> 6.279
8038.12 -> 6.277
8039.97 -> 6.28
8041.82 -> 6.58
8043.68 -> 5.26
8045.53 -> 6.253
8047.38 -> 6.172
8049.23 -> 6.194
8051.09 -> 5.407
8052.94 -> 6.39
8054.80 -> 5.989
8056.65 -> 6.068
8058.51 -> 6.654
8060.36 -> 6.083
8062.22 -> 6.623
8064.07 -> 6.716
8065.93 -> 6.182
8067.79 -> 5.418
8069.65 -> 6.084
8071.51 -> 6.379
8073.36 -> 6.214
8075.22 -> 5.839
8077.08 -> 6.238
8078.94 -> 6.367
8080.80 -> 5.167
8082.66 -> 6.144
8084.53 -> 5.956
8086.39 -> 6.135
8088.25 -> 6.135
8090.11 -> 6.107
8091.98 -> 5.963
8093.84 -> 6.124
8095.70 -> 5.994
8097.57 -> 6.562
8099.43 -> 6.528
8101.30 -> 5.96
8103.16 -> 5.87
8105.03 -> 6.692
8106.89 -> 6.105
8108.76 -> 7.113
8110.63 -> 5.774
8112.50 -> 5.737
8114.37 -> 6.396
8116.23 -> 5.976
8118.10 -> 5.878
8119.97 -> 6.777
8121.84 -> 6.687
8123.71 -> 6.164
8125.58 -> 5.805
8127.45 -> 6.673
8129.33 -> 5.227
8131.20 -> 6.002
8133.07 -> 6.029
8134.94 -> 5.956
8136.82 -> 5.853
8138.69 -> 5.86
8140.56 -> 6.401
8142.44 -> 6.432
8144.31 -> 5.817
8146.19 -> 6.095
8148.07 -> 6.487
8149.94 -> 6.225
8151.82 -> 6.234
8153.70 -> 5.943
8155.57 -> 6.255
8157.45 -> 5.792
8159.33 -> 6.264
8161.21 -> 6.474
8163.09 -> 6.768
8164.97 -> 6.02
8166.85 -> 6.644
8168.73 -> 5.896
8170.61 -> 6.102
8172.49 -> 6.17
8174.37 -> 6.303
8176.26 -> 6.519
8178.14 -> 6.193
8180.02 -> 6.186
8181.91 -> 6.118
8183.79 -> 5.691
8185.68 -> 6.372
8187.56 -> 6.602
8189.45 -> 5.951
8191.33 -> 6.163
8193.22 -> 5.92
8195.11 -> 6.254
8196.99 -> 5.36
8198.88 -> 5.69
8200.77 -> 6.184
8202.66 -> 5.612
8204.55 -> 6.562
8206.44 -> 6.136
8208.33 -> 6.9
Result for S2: 1.02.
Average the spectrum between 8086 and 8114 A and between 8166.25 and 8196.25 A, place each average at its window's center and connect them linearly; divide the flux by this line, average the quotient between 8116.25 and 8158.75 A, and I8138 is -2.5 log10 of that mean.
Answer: 0.01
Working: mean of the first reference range 6.19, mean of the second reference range 6.18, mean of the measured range 6.12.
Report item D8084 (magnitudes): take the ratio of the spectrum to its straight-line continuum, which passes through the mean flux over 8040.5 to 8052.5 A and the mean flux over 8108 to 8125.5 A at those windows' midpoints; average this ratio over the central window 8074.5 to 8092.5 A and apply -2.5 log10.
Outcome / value 0.023 mag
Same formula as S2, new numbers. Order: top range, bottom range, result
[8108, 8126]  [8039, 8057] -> 1.05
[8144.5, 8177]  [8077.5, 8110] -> 1.03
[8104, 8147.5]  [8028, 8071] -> 1.02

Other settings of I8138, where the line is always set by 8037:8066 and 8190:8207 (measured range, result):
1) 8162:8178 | -0.048 mag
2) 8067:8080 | 0.016 mag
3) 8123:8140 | 0.022 mag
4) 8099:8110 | -0.041 mag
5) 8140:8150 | -0.031 mag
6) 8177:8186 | -0.017 mag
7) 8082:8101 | -0.003 mag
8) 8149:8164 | -0.036 mag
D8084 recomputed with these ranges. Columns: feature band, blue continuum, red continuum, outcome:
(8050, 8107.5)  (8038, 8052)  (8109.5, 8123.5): -0.004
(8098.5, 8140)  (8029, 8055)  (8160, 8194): 0.003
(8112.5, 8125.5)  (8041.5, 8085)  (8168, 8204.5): -0.027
